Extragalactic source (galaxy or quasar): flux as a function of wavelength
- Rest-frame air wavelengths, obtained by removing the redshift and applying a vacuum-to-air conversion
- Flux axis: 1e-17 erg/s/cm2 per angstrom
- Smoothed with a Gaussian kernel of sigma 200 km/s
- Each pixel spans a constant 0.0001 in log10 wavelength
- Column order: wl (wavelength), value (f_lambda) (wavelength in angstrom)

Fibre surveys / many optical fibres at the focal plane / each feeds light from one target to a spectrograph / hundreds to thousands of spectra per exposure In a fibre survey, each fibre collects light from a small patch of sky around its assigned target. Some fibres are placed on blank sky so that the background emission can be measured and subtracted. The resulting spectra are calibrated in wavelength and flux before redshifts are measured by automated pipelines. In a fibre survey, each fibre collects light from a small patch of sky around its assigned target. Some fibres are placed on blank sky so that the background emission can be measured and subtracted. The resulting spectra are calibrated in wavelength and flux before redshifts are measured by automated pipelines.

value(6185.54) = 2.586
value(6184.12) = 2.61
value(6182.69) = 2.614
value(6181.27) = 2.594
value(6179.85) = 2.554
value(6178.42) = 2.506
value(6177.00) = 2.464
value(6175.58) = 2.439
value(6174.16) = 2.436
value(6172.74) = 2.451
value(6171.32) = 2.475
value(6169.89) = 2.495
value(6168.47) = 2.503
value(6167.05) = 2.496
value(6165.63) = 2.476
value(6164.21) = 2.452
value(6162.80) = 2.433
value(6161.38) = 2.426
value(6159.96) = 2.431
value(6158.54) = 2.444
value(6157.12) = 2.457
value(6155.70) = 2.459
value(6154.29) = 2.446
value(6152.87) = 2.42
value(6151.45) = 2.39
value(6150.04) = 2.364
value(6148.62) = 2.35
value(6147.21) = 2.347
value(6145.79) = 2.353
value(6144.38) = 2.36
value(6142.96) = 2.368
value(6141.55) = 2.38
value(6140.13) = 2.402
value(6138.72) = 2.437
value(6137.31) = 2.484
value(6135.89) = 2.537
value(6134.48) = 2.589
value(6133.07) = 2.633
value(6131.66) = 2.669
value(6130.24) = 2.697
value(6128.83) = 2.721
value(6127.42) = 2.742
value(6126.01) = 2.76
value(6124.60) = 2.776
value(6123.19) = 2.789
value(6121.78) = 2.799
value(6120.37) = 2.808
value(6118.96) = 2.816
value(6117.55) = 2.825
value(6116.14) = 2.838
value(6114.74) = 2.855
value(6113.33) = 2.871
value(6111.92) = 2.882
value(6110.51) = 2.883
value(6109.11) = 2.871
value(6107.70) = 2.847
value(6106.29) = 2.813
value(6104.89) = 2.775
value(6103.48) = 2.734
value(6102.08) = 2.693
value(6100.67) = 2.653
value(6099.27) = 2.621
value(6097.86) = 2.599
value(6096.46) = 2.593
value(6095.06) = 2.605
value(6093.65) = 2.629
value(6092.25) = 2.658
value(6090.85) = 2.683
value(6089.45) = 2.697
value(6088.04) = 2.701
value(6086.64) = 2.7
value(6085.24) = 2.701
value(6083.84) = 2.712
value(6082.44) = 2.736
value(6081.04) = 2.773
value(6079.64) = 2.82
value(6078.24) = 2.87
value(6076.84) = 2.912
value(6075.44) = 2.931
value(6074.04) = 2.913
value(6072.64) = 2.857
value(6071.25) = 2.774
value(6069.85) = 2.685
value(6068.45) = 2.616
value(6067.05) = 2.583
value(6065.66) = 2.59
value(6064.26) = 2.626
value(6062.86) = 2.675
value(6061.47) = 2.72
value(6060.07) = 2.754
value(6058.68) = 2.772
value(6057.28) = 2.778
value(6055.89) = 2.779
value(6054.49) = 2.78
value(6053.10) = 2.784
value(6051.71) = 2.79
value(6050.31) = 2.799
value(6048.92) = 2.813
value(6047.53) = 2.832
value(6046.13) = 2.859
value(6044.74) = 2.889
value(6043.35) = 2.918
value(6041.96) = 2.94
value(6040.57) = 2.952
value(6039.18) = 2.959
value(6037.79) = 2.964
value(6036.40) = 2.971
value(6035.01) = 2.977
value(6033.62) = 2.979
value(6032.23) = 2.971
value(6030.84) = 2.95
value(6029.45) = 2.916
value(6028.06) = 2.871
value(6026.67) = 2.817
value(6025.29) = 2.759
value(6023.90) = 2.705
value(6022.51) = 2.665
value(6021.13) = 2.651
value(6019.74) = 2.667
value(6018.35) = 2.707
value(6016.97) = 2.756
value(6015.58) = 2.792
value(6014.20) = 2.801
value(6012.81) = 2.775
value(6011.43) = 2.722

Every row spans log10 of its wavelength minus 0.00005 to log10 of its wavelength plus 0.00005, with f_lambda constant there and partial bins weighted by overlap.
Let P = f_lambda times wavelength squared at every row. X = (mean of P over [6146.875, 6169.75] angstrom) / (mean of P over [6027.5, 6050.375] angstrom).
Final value 0.87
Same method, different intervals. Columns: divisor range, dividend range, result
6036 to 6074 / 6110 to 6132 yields 1.02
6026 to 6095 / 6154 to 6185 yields 0.92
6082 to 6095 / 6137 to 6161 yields 0.91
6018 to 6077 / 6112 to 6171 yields 0.94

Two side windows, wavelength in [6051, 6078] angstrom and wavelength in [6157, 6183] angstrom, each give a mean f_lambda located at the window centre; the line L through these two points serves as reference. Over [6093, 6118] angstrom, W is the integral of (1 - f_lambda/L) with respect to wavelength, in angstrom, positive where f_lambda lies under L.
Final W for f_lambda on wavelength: -1.0 angstrom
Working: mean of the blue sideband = 2.76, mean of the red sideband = 2.48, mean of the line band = 2.75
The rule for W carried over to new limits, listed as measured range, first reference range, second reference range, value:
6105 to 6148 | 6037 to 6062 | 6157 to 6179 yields -1.26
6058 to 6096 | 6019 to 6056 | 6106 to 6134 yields 1.27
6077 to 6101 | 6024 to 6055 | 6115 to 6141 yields 0.66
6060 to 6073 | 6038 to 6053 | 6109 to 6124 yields 0.83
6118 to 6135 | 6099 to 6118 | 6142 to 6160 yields -0.68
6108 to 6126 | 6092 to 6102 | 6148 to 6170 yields -1.87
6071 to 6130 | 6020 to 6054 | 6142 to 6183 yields -2.60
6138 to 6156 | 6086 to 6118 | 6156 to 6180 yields 1.15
